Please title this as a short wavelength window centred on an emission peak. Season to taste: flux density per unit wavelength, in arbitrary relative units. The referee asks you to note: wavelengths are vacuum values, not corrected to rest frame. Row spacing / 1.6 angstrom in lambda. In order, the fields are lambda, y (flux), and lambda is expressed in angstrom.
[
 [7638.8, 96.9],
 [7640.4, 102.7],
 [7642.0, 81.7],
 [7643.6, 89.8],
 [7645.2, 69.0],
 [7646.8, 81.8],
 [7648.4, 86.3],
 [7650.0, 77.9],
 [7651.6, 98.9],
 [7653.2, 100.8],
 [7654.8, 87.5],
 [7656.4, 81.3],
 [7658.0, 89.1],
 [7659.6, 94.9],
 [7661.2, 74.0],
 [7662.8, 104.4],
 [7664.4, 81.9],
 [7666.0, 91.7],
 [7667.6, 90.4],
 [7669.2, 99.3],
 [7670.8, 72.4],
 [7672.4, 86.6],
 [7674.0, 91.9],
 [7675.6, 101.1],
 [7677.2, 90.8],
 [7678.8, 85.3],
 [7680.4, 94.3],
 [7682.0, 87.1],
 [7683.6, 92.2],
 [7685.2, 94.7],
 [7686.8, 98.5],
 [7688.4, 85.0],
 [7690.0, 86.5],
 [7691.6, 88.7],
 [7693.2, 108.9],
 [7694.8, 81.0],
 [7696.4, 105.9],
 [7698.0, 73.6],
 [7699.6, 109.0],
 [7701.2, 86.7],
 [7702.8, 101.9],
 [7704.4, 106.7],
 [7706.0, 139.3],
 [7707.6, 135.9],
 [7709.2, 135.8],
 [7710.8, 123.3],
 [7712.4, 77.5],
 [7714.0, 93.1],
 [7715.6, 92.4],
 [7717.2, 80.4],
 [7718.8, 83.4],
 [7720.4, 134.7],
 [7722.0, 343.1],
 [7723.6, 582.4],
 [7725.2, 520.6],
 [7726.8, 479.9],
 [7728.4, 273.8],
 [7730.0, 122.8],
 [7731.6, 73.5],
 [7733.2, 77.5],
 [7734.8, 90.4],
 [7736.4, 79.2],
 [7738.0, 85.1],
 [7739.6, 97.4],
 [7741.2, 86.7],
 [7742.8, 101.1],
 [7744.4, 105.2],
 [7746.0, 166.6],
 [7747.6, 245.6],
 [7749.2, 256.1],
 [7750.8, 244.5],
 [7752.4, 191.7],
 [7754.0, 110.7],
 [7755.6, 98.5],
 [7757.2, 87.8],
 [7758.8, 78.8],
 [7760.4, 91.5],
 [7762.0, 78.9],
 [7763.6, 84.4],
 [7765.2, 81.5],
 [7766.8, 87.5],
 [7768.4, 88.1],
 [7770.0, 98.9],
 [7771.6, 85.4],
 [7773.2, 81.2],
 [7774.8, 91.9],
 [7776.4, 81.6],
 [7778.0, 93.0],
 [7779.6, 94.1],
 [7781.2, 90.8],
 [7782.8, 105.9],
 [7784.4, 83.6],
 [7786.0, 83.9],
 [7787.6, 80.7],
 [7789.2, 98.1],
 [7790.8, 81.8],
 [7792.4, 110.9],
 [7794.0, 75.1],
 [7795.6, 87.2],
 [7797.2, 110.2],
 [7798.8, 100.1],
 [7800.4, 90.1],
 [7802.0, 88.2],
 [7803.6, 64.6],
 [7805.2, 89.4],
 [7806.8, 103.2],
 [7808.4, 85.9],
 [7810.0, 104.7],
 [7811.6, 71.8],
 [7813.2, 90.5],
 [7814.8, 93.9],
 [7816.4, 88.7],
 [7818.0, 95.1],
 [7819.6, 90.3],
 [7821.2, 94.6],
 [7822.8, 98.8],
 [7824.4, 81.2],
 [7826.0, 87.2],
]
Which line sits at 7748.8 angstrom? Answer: [N II]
